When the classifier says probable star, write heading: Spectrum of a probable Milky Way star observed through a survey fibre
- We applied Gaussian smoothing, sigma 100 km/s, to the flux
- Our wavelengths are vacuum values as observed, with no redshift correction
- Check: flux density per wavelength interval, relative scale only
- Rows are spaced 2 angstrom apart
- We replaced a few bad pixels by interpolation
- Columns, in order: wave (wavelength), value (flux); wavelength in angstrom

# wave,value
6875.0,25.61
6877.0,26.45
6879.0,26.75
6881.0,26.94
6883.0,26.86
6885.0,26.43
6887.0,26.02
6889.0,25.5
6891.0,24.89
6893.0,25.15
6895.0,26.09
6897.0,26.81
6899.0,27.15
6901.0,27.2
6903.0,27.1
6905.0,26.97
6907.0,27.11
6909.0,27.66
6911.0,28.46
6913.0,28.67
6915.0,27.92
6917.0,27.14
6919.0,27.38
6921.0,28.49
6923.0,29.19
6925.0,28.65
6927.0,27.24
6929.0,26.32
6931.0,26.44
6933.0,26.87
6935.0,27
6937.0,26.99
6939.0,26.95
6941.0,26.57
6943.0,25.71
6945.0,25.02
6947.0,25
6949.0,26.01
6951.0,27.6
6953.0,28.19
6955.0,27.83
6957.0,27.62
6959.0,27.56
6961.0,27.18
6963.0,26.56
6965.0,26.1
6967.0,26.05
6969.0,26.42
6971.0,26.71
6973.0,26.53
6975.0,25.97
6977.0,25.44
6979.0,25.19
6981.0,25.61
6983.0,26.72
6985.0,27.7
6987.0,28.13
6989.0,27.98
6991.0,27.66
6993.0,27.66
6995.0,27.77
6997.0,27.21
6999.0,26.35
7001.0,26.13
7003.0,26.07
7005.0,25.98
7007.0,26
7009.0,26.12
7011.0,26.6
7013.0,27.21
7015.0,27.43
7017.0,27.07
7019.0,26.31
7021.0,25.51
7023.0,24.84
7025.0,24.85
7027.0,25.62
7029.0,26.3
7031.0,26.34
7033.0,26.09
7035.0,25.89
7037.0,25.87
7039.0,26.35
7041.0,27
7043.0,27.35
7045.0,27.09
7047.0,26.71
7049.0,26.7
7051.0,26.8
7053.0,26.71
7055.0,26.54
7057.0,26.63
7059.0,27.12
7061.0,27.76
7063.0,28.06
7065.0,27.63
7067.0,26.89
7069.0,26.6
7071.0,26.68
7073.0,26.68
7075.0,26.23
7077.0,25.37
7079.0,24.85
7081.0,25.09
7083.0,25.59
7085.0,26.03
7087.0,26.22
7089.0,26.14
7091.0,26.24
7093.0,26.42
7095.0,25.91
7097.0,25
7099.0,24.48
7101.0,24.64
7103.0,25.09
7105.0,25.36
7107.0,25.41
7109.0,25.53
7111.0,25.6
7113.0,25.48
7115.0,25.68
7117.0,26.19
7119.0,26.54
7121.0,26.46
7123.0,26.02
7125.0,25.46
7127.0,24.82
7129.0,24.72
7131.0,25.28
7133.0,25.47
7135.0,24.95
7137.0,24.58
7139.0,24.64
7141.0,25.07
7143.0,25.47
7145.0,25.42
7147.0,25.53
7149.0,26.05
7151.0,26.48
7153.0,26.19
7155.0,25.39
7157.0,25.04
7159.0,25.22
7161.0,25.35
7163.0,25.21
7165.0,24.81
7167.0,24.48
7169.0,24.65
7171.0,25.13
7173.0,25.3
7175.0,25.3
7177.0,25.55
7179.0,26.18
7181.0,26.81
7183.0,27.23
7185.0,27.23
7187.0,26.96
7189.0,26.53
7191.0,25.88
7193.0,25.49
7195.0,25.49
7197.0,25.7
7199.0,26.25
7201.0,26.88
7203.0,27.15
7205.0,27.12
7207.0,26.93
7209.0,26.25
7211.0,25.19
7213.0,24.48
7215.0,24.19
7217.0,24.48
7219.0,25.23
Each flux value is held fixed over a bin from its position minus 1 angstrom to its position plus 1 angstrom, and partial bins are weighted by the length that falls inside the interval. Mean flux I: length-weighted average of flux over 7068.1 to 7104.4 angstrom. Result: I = 25.7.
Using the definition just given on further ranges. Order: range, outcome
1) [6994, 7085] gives 26.4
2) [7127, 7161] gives 25.3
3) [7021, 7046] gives 26.1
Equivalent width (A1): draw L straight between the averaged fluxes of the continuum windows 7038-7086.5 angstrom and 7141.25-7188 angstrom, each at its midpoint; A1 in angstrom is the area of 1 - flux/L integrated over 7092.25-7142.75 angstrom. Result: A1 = 1.4 angstrom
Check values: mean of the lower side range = 26.6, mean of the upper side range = 25.7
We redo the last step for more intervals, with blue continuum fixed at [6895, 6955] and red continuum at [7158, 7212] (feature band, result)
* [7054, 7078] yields -0.32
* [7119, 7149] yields 0.95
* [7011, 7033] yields 0.44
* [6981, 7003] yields -0.29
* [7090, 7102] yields 0.41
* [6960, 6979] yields 0.48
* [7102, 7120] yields 0.43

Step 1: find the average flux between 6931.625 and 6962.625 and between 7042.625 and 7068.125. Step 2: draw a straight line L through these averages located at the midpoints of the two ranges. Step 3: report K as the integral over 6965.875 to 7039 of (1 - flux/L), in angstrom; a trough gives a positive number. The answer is 1.4 angstrom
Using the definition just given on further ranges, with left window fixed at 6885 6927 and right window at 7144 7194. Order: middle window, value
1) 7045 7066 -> -0.6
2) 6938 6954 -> 0.3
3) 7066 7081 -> 0.1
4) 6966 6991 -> 0.2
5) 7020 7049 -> 0.3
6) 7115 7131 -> 0.2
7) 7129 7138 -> 0.3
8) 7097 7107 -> 0.4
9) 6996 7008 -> 0.2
